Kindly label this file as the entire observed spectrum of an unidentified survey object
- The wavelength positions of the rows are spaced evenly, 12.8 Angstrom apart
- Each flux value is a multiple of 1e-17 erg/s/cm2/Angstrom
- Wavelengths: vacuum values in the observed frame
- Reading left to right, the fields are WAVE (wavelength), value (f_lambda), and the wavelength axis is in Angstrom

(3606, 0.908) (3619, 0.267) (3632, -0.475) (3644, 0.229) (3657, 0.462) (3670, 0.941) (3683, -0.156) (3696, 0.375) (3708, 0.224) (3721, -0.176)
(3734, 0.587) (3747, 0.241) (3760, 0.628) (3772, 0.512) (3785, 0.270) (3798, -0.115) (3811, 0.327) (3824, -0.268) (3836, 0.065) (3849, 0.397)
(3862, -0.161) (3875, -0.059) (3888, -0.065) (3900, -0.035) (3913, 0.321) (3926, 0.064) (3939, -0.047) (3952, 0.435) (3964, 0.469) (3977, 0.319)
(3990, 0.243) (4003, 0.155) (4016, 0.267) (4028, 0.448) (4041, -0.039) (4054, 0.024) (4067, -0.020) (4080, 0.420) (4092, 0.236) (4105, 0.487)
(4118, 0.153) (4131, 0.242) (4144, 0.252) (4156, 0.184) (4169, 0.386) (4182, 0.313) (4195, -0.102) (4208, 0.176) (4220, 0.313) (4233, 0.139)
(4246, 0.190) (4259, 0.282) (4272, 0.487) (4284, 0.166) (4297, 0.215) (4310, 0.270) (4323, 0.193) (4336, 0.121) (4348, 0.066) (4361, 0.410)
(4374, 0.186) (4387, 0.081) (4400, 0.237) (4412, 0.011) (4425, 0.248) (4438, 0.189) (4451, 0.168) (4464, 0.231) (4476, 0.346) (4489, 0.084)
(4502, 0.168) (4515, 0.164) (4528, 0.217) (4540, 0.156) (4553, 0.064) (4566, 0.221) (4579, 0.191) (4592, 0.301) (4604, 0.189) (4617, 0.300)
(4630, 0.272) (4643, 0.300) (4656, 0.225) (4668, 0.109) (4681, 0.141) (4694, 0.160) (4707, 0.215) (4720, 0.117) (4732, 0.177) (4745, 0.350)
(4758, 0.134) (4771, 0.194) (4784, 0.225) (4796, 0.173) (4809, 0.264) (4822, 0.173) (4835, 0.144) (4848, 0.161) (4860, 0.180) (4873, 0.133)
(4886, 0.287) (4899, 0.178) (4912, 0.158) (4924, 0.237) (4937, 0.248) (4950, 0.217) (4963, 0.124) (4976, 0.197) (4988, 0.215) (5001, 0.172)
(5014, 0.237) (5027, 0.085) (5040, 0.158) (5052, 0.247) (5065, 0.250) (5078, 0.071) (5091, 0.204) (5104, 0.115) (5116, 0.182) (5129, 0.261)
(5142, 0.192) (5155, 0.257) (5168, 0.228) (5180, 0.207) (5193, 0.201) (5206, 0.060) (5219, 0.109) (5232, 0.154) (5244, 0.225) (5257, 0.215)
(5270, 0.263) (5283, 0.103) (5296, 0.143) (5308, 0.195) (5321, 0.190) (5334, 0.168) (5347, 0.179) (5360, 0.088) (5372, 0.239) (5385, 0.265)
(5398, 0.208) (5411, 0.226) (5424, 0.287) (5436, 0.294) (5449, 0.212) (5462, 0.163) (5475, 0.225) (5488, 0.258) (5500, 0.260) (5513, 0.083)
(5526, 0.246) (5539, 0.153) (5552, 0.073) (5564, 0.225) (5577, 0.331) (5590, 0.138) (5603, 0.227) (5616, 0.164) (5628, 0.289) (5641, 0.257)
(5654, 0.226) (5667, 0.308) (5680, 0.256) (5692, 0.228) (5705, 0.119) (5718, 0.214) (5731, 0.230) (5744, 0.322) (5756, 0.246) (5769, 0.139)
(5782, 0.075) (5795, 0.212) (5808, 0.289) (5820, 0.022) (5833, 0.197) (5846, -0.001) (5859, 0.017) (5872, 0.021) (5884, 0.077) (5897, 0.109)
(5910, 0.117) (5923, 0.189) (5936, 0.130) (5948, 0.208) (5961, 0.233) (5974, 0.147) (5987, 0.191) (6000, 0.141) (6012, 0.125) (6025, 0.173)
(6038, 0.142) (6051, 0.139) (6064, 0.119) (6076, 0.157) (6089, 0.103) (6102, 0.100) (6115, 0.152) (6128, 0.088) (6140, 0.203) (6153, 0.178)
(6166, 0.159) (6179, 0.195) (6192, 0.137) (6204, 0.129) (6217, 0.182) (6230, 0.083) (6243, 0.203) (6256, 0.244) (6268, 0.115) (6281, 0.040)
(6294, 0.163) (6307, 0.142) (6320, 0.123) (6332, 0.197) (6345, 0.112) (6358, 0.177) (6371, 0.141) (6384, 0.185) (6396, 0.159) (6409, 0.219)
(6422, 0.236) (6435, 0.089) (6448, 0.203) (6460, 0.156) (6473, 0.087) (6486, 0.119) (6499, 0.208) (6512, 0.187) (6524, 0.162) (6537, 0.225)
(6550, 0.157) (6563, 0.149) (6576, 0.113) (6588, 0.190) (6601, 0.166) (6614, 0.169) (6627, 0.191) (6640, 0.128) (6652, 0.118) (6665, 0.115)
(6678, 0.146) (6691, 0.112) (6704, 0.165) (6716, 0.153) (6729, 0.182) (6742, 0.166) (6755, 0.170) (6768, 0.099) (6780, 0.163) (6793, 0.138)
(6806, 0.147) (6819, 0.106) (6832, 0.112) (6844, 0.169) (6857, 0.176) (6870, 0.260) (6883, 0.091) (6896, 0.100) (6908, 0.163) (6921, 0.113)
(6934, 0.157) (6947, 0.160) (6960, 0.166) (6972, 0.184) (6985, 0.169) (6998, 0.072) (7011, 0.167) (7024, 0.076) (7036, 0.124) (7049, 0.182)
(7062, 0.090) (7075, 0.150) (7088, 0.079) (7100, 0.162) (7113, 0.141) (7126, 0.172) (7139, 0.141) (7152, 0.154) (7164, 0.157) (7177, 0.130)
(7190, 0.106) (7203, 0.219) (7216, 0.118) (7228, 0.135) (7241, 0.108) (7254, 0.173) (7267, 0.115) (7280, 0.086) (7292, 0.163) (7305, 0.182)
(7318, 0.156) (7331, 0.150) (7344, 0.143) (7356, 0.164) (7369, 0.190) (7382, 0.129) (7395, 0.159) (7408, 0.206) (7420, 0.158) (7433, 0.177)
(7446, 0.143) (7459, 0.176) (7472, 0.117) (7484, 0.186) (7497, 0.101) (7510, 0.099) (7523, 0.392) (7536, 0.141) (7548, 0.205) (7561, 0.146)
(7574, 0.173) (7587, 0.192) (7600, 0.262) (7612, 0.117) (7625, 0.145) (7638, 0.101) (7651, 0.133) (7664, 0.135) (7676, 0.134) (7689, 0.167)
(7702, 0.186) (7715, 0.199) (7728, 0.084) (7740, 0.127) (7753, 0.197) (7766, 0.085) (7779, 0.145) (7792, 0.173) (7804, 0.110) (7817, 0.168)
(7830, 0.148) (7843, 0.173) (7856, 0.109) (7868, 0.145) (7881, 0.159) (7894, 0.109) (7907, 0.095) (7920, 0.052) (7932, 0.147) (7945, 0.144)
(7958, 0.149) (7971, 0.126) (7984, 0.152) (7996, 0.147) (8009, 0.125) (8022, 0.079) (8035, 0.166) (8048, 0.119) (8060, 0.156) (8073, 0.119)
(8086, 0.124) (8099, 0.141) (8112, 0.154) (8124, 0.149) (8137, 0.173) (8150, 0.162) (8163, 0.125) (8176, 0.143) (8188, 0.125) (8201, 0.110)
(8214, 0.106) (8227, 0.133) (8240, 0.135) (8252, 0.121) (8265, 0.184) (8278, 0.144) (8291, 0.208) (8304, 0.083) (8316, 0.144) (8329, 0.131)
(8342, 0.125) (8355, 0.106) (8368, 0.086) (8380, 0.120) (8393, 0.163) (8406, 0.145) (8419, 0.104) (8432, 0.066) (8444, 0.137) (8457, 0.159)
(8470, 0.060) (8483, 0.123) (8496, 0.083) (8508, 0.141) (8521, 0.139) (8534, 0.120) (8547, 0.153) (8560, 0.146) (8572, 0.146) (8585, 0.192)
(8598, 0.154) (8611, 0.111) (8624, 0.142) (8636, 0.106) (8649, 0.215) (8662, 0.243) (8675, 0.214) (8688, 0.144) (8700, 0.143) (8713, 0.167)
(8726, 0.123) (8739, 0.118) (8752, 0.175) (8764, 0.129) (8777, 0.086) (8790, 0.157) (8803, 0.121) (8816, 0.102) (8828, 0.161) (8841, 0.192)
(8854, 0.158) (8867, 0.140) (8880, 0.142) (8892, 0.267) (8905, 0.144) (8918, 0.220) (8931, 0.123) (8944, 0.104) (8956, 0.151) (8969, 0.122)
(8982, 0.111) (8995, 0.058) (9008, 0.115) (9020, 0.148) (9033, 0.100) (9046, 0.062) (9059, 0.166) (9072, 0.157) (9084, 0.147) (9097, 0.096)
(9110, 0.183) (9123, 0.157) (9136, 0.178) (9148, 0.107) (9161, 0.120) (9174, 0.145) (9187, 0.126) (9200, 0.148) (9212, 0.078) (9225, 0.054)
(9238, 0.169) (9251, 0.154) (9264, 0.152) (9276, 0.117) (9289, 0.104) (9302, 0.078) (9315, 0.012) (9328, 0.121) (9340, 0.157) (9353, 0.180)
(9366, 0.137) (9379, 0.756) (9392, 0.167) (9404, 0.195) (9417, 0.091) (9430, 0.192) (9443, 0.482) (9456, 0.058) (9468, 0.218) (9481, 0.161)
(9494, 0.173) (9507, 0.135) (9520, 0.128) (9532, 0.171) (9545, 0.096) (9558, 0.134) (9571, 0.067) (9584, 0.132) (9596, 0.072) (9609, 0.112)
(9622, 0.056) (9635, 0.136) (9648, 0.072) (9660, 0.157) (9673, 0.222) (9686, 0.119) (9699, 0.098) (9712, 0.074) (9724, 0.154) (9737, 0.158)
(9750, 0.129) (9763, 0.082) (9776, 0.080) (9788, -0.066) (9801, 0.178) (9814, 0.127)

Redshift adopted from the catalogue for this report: 0.146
